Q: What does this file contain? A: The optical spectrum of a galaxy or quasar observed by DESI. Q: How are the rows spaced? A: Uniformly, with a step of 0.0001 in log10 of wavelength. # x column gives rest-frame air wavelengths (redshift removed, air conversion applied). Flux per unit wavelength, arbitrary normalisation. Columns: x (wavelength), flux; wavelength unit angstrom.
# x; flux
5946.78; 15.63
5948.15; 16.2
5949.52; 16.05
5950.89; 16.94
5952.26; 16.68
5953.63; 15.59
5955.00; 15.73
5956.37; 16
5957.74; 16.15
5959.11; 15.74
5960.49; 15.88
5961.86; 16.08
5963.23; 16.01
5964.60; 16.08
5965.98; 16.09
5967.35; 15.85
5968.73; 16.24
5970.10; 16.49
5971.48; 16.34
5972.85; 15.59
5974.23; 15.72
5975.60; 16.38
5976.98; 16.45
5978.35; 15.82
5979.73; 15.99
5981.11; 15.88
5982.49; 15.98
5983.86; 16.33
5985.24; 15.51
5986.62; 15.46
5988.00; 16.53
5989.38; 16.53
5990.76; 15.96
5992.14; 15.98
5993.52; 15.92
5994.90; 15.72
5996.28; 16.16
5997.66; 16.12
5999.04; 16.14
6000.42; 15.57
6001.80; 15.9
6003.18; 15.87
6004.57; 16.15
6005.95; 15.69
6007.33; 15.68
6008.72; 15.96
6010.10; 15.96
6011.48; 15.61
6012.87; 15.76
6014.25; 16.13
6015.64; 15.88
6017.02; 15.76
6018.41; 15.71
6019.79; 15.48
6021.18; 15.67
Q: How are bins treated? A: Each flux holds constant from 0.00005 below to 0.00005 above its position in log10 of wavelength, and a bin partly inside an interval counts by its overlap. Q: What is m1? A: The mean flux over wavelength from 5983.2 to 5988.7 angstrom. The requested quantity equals 15.9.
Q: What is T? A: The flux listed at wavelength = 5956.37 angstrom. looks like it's 16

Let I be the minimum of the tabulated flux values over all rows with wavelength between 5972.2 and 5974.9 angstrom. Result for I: 15.59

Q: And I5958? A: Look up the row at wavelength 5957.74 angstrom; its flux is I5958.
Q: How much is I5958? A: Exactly 16.15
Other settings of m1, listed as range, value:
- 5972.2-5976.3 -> 15.9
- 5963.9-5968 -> 16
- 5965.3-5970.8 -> 16.2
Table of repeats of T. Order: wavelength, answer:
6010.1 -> 15.96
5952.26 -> 16.68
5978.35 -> 15.82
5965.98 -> 16.09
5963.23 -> 16.01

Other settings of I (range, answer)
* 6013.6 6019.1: 15.71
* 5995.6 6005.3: 15.57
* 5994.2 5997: 15.72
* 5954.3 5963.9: 15.73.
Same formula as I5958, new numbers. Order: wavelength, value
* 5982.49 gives 15.98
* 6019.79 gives 15.48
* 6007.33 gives 15.68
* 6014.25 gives 16.13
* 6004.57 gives 16.15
